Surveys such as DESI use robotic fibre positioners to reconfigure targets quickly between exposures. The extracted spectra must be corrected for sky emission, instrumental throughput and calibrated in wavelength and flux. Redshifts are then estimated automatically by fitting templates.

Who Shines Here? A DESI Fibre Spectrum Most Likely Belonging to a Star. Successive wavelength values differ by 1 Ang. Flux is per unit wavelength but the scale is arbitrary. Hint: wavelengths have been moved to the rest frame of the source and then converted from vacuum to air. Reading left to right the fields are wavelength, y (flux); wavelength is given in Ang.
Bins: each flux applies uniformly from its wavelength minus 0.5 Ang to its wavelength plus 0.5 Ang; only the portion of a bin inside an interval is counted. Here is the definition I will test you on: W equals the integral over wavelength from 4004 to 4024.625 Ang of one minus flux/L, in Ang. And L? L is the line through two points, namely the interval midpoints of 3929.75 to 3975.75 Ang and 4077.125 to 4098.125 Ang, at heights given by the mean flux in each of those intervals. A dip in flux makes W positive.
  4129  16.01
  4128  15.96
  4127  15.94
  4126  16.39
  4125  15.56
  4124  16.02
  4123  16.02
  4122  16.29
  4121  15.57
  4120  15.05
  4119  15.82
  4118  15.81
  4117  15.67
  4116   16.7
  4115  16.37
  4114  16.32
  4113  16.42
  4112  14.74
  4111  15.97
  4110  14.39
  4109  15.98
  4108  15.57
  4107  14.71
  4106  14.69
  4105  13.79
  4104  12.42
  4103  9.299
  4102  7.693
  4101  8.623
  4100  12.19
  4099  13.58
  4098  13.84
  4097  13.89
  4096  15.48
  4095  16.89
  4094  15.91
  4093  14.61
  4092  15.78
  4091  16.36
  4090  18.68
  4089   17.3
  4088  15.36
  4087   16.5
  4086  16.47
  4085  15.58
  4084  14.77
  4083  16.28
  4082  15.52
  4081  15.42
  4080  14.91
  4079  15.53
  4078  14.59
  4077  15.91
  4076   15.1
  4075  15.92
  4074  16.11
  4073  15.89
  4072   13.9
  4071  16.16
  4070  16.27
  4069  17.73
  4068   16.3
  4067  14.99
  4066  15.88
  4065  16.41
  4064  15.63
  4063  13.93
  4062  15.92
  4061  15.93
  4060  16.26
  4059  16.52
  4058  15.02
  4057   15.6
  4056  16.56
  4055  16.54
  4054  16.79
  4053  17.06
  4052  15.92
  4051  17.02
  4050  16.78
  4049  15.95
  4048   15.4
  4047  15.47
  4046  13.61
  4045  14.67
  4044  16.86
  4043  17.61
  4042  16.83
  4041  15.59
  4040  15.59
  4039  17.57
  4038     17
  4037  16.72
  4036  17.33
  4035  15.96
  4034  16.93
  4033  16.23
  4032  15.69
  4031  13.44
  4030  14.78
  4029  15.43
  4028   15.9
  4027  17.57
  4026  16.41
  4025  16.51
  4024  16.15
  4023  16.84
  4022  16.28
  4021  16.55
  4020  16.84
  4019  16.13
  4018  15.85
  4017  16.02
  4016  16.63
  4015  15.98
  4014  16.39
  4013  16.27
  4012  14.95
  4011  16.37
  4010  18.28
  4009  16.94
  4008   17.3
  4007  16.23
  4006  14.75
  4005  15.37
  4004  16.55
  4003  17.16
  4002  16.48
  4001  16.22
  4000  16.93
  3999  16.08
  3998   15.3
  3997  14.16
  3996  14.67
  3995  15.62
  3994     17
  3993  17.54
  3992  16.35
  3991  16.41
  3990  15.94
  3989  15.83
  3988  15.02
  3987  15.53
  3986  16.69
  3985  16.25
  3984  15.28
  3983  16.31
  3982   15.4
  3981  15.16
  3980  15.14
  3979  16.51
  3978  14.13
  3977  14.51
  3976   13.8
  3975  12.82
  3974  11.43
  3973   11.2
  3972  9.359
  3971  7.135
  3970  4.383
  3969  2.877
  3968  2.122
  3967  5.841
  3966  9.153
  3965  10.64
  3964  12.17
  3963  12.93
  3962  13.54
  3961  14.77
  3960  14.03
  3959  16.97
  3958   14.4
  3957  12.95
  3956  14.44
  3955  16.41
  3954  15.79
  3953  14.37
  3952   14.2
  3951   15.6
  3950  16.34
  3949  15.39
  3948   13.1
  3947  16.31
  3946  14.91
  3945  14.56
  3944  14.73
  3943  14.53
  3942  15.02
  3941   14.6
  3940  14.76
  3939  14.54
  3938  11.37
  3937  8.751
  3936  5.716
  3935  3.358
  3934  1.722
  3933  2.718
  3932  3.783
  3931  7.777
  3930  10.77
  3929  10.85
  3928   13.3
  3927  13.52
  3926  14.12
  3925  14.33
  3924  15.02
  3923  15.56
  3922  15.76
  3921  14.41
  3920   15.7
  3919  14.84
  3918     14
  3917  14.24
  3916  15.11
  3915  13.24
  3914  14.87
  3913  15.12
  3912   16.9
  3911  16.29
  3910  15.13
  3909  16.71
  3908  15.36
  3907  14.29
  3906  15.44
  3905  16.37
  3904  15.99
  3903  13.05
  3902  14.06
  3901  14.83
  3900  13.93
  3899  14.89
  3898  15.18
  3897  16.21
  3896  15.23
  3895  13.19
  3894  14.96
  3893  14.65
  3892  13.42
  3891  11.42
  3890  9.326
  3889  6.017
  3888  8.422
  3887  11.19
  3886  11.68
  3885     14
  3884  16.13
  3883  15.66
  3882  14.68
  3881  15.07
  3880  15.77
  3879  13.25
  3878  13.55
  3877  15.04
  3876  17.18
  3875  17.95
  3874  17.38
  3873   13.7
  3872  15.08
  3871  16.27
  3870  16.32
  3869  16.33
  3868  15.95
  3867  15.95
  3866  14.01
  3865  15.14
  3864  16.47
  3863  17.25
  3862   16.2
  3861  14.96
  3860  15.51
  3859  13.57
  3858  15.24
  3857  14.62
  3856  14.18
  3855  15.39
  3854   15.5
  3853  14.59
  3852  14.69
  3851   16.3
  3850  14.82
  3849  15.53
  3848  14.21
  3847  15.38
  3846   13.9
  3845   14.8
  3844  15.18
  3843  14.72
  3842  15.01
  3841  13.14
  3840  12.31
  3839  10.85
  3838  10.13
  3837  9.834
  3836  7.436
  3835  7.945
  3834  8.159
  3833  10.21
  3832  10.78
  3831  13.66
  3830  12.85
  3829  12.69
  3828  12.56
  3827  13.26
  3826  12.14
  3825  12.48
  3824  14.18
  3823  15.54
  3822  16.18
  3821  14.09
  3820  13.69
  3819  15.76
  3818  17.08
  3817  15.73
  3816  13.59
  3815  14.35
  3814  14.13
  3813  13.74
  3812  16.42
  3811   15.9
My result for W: -4.5 Ang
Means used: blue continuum 11.4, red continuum 15.7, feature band 16.3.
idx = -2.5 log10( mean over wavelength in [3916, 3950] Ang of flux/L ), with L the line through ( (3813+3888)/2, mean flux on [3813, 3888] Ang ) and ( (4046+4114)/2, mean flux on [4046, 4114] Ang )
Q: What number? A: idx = 0.18 mag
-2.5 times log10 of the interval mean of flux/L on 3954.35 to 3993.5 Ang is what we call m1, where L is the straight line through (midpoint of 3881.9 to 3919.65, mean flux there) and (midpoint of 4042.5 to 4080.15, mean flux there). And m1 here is 0.14 mag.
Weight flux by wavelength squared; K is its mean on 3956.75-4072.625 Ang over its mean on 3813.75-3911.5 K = 1.2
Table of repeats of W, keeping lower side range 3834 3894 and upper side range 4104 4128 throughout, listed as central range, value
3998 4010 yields -1.2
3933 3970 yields 6.4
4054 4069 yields -0.7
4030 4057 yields -1.8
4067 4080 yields -0.3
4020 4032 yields -0.8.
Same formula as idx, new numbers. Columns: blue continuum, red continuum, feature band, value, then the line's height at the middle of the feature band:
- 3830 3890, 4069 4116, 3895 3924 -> -0.068 mag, 14.2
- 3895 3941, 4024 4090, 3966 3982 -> 0.331 mag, 14.3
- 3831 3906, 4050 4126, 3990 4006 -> -0.088 mag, 14.8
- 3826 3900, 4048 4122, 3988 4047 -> -0.088 mag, 14.9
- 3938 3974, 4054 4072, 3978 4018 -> -0.153 mag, 13.9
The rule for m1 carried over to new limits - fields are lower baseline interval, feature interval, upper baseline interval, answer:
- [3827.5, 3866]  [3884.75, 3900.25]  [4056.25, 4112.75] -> 0.10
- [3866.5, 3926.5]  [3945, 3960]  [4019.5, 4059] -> 0.01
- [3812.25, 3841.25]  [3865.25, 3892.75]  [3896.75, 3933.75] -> -0.06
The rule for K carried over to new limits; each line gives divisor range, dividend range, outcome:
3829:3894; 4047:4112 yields 1.23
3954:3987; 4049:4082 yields 1.33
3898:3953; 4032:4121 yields 1.25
